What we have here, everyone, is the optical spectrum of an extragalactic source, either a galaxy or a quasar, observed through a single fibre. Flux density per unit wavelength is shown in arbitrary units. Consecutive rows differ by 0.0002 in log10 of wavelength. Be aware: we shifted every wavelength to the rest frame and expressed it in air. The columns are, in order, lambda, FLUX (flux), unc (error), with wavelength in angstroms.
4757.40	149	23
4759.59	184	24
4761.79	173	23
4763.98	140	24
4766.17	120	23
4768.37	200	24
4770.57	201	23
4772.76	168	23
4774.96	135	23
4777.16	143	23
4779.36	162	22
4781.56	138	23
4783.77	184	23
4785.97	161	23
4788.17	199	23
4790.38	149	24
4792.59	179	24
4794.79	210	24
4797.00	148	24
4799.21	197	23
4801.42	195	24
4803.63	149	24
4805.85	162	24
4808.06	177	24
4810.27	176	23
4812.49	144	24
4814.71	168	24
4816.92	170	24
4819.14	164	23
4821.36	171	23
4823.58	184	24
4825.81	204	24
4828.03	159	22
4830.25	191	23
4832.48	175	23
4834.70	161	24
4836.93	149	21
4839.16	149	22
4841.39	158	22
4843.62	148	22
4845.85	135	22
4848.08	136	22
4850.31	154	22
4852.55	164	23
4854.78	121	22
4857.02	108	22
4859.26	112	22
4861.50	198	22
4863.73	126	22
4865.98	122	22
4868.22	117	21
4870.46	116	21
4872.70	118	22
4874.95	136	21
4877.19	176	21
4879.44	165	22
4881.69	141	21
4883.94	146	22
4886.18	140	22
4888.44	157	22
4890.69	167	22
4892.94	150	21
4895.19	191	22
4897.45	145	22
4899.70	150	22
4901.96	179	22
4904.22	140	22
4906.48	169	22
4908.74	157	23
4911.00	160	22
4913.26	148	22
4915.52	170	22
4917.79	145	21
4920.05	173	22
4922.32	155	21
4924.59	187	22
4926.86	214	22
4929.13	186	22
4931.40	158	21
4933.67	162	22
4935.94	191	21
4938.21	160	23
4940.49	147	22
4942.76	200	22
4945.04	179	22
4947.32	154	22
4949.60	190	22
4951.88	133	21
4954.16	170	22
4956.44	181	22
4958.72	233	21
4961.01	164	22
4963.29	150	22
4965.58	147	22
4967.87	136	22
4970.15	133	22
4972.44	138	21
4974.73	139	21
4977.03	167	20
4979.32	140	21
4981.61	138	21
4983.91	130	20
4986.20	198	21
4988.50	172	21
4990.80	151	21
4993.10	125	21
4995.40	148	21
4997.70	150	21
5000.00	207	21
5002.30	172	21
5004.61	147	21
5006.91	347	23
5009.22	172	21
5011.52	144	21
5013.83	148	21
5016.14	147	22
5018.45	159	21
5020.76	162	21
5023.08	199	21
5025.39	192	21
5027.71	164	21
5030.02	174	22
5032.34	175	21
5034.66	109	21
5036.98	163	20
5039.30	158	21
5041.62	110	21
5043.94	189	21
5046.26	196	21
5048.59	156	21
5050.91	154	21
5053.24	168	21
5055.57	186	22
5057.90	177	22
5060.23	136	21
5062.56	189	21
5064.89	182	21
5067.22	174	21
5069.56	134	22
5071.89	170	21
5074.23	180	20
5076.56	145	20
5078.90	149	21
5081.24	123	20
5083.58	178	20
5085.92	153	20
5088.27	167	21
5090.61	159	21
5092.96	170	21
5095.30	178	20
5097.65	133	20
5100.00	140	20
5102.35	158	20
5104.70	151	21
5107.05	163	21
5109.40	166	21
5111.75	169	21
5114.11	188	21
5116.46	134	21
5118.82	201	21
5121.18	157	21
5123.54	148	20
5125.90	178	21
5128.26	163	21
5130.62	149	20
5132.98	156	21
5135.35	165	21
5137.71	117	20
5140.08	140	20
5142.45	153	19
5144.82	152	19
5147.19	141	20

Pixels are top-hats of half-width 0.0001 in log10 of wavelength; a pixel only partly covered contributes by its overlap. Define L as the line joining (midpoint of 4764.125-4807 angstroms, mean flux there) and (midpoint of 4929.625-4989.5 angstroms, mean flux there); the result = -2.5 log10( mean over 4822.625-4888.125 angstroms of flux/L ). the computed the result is 0.12 mag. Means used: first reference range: 168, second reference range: 162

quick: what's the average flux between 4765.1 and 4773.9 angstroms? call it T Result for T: 172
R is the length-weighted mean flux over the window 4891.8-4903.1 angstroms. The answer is 163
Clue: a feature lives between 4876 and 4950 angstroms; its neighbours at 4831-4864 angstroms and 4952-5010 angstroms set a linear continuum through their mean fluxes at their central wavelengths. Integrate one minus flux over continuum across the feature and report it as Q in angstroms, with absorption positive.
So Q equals -4.08 angstroms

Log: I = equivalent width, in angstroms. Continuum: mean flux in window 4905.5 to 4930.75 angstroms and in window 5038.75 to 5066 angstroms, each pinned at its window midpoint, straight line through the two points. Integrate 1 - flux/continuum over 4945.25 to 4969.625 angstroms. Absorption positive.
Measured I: 0.4 angstroms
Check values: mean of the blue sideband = 169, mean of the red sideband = 167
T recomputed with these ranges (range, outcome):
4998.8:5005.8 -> 176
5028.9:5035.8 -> 153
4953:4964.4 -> 180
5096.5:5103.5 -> 144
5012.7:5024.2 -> 163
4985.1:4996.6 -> 159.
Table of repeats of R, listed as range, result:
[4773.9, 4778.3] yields 139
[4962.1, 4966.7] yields 149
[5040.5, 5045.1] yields 150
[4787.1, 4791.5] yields 174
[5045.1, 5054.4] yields 168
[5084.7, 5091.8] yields 160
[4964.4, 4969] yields 141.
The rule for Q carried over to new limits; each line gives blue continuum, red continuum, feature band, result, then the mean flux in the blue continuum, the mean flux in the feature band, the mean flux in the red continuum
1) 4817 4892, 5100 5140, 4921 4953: -4.0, 151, 173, 159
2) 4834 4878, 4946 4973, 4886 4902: -1.3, 140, 160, 161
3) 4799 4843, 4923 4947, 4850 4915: 9.8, 169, 148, 177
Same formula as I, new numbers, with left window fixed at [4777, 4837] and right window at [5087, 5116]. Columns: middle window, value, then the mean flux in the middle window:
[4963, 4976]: 2.0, 140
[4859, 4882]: 4.0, 140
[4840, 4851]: 1.5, 146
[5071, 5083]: 0.6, 154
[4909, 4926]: 0.4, 163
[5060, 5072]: -0.3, 166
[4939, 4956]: -0.2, 168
